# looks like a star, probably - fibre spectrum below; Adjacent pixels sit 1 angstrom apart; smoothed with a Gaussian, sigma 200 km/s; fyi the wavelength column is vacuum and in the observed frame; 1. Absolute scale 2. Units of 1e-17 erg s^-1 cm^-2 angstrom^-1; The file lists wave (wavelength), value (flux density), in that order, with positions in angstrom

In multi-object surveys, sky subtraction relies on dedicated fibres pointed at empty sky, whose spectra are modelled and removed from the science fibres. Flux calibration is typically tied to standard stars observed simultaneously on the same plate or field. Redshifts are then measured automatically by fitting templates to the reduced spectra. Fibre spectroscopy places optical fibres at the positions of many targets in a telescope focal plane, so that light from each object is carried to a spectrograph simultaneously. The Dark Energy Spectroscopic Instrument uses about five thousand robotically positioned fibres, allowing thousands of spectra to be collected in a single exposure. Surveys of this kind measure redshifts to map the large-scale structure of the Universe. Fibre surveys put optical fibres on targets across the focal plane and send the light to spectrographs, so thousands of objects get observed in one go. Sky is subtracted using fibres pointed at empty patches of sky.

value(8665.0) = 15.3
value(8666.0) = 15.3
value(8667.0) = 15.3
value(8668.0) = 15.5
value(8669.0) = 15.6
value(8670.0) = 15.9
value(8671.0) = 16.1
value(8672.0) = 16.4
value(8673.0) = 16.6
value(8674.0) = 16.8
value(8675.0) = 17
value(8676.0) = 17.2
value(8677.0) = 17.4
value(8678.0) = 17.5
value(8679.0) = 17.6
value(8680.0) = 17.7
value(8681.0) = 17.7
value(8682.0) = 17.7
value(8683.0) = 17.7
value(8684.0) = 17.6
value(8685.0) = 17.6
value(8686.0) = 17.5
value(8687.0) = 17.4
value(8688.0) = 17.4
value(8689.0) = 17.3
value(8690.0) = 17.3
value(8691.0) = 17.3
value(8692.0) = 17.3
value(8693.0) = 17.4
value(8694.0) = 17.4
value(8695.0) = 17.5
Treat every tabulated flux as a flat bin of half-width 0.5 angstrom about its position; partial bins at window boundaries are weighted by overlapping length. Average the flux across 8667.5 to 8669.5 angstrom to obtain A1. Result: 15.6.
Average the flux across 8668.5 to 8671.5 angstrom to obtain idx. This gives 15.9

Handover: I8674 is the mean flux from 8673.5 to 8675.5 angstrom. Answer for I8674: 16.9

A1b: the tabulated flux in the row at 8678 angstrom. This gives 17.5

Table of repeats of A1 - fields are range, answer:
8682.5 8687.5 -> 17.6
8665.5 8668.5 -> 15.4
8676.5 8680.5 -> 17.5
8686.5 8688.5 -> 17.4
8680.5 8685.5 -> 17.7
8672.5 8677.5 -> 17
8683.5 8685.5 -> 17.6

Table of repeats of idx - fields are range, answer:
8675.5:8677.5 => 17.3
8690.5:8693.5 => 17.3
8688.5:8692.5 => 17.3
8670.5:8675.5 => 16.6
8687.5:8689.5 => 17.4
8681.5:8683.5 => 17.7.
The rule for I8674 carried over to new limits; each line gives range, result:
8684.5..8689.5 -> 17.4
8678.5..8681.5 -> 17.7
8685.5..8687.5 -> 17.4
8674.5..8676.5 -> 17.1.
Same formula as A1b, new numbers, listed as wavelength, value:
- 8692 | 17.3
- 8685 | 17.6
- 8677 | 17.4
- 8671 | 16.1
